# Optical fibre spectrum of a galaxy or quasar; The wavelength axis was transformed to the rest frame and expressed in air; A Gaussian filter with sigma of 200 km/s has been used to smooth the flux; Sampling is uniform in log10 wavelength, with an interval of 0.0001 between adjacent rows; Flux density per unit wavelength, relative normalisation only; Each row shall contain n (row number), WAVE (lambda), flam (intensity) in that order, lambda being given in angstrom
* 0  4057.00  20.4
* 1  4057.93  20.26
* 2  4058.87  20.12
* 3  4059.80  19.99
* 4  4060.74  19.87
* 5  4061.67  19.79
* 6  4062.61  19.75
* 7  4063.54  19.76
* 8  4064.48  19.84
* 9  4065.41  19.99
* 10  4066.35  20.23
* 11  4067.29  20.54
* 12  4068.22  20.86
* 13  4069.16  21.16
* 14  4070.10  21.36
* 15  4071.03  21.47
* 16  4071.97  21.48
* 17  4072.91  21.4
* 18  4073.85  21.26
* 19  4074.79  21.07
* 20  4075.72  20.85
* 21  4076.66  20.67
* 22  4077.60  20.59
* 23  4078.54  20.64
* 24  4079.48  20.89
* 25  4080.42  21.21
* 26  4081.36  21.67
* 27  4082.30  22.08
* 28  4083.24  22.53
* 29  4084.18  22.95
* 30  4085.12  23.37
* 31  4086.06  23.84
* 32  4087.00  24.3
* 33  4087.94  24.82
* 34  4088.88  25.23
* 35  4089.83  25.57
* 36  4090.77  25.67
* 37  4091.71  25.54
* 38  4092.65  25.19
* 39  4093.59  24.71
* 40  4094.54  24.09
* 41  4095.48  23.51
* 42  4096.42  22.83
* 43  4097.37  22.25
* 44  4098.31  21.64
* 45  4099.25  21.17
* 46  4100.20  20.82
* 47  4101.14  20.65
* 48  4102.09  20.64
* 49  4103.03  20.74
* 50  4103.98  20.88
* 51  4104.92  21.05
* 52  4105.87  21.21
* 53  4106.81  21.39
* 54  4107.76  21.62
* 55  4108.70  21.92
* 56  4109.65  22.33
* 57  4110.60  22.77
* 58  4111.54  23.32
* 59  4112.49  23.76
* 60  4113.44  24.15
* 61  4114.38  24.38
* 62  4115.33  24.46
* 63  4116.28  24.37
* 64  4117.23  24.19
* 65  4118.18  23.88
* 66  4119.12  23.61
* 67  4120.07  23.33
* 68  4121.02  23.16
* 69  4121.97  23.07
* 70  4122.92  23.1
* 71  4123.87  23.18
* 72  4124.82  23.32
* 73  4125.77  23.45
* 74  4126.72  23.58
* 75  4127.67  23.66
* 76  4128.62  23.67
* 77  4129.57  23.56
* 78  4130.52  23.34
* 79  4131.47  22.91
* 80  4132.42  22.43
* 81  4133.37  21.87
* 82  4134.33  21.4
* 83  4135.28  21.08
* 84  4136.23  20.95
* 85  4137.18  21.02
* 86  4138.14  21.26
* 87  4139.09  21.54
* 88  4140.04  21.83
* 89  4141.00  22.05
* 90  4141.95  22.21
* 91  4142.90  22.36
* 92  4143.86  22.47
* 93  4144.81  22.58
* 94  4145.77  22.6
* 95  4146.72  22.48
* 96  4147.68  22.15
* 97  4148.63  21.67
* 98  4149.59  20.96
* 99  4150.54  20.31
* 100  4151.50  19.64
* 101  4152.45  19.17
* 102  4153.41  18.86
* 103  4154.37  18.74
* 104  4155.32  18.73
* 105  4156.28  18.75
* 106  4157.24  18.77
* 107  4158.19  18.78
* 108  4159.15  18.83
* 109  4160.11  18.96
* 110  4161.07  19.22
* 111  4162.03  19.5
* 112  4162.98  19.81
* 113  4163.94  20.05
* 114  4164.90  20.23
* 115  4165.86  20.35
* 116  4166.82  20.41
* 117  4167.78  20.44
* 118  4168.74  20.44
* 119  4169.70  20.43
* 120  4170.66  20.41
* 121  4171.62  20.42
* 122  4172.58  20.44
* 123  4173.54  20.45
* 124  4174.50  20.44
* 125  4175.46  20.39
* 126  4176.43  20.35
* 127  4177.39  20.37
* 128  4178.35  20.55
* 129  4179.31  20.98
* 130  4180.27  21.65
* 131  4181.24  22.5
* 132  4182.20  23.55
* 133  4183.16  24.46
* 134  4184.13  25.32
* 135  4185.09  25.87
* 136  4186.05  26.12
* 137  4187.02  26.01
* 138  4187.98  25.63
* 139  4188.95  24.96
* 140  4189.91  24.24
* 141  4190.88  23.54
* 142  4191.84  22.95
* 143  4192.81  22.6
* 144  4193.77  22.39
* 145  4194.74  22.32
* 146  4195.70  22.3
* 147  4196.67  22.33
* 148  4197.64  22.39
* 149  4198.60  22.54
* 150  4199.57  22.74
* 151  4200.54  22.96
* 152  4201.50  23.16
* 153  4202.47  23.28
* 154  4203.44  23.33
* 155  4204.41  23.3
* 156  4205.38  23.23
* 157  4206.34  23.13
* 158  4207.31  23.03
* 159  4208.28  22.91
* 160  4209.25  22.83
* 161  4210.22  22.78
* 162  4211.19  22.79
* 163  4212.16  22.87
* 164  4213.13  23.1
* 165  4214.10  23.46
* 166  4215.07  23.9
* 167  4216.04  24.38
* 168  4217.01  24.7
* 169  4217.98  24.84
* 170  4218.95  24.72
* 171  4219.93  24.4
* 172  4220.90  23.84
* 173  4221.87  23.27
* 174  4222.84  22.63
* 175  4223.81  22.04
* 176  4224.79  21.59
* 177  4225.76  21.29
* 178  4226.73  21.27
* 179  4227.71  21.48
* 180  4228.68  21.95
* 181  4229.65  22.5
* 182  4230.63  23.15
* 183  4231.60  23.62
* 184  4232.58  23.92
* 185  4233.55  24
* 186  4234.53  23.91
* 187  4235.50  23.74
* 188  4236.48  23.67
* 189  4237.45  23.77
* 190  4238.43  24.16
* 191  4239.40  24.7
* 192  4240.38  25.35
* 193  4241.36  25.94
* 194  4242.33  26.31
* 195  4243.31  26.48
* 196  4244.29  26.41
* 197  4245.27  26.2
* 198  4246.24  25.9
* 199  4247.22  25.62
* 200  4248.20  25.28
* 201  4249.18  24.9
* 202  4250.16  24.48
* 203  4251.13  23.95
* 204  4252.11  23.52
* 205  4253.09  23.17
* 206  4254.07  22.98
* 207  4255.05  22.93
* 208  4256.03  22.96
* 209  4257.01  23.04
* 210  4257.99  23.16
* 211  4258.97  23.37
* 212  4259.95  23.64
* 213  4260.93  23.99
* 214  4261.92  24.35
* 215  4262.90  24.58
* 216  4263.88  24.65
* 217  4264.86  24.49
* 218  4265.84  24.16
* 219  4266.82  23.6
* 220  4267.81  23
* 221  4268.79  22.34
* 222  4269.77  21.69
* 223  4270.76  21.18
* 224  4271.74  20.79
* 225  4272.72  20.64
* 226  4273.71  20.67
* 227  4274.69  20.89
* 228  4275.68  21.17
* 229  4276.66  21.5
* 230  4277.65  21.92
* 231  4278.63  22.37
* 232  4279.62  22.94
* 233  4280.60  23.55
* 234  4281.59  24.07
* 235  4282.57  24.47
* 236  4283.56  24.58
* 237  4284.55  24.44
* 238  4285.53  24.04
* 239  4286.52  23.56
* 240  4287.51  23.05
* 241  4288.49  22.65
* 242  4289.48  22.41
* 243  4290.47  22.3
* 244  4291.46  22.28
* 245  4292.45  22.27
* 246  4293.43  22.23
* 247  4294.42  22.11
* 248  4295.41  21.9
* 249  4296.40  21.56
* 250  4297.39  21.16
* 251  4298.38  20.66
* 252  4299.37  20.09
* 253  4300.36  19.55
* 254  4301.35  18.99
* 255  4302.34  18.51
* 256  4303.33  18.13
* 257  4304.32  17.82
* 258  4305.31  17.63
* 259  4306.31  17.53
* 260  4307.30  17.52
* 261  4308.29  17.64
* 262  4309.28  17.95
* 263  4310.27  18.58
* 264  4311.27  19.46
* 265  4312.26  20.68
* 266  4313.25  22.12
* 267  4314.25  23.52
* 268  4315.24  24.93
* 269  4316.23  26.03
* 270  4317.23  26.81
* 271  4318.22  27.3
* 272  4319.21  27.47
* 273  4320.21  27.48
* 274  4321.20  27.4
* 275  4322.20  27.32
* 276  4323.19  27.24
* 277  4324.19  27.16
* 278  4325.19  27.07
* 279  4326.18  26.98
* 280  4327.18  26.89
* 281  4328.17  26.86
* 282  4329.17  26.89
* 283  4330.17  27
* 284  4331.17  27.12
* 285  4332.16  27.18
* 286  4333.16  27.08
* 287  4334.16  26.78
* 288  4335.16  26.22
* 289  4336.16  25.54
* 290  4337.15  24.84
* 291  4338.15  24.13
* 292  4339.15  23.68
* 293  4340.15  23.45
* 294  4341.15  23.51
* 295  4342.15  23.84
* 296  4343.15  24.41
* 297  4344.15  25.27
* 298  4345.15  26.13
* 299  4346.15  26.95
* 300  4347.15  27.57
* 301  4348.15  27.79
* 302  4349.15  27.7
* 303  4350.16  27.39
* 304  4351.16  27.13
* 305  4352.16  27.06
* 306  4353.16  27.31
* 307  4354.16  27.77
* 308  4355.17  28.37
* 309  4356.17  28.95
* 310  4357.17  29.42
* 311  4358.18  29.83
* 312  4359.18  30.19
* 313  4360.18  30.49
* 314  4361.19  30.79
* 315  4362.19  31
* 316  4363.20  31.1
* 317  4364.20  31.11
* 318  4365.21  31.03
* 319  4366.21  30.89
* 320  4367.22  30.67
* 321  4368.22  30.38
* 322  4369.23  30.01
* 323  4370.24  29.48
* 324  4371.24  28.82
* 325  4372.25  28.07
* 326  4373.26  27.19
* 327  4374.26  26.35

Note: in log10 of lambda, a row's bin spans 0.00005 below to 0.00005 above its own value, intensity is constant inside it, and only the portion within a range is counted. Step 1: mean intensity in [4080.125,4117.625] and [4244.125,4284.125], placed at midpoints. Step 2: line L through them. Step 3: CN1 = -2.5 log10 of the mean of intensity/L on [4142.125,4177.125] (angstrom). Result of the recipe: 0.14 mag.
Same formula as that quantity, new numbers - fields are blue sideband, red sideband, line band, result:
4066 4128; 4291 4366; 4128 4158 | 0.08 mag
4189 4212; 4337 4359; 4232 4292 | 0.04 mag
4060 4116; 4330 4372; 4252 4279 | 0.14 mag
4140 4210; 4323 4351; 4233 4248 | -0.07 mag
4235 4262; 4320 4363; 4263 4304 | 0.15 mag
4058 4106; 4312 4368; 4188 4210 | 0.05 mag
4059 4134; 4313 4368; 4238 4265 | 0.04 mag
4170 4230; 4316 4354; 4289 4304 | 0.21 mag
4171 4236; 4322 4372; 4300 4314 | 0.37 mag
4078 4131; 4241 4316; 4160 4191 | 0.05 mag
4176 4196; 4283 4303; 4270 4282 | 0.02 mag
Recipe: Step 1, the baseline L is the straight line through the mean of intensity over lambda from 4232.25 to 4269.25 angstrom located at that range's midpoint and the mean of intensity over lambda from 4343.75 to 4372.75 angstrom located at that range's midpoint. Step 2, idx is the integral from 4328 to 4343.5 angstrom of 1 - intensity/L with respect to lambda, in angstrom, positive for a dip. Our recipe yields 1.3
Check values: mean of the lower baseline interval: 24.3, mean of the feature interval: 25.5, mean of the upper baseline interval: 28.9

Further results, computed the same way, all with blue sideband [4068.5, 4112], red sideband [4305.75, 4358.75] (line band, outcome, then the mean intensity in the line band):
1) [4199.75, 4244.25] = 0.90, 23.5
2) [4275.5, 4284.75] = 0.61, 23.1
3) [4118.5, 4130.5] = -0.34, 23.4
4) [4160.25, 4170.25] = 1.39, 20.1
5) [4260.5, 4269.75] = 0.29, 23.8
